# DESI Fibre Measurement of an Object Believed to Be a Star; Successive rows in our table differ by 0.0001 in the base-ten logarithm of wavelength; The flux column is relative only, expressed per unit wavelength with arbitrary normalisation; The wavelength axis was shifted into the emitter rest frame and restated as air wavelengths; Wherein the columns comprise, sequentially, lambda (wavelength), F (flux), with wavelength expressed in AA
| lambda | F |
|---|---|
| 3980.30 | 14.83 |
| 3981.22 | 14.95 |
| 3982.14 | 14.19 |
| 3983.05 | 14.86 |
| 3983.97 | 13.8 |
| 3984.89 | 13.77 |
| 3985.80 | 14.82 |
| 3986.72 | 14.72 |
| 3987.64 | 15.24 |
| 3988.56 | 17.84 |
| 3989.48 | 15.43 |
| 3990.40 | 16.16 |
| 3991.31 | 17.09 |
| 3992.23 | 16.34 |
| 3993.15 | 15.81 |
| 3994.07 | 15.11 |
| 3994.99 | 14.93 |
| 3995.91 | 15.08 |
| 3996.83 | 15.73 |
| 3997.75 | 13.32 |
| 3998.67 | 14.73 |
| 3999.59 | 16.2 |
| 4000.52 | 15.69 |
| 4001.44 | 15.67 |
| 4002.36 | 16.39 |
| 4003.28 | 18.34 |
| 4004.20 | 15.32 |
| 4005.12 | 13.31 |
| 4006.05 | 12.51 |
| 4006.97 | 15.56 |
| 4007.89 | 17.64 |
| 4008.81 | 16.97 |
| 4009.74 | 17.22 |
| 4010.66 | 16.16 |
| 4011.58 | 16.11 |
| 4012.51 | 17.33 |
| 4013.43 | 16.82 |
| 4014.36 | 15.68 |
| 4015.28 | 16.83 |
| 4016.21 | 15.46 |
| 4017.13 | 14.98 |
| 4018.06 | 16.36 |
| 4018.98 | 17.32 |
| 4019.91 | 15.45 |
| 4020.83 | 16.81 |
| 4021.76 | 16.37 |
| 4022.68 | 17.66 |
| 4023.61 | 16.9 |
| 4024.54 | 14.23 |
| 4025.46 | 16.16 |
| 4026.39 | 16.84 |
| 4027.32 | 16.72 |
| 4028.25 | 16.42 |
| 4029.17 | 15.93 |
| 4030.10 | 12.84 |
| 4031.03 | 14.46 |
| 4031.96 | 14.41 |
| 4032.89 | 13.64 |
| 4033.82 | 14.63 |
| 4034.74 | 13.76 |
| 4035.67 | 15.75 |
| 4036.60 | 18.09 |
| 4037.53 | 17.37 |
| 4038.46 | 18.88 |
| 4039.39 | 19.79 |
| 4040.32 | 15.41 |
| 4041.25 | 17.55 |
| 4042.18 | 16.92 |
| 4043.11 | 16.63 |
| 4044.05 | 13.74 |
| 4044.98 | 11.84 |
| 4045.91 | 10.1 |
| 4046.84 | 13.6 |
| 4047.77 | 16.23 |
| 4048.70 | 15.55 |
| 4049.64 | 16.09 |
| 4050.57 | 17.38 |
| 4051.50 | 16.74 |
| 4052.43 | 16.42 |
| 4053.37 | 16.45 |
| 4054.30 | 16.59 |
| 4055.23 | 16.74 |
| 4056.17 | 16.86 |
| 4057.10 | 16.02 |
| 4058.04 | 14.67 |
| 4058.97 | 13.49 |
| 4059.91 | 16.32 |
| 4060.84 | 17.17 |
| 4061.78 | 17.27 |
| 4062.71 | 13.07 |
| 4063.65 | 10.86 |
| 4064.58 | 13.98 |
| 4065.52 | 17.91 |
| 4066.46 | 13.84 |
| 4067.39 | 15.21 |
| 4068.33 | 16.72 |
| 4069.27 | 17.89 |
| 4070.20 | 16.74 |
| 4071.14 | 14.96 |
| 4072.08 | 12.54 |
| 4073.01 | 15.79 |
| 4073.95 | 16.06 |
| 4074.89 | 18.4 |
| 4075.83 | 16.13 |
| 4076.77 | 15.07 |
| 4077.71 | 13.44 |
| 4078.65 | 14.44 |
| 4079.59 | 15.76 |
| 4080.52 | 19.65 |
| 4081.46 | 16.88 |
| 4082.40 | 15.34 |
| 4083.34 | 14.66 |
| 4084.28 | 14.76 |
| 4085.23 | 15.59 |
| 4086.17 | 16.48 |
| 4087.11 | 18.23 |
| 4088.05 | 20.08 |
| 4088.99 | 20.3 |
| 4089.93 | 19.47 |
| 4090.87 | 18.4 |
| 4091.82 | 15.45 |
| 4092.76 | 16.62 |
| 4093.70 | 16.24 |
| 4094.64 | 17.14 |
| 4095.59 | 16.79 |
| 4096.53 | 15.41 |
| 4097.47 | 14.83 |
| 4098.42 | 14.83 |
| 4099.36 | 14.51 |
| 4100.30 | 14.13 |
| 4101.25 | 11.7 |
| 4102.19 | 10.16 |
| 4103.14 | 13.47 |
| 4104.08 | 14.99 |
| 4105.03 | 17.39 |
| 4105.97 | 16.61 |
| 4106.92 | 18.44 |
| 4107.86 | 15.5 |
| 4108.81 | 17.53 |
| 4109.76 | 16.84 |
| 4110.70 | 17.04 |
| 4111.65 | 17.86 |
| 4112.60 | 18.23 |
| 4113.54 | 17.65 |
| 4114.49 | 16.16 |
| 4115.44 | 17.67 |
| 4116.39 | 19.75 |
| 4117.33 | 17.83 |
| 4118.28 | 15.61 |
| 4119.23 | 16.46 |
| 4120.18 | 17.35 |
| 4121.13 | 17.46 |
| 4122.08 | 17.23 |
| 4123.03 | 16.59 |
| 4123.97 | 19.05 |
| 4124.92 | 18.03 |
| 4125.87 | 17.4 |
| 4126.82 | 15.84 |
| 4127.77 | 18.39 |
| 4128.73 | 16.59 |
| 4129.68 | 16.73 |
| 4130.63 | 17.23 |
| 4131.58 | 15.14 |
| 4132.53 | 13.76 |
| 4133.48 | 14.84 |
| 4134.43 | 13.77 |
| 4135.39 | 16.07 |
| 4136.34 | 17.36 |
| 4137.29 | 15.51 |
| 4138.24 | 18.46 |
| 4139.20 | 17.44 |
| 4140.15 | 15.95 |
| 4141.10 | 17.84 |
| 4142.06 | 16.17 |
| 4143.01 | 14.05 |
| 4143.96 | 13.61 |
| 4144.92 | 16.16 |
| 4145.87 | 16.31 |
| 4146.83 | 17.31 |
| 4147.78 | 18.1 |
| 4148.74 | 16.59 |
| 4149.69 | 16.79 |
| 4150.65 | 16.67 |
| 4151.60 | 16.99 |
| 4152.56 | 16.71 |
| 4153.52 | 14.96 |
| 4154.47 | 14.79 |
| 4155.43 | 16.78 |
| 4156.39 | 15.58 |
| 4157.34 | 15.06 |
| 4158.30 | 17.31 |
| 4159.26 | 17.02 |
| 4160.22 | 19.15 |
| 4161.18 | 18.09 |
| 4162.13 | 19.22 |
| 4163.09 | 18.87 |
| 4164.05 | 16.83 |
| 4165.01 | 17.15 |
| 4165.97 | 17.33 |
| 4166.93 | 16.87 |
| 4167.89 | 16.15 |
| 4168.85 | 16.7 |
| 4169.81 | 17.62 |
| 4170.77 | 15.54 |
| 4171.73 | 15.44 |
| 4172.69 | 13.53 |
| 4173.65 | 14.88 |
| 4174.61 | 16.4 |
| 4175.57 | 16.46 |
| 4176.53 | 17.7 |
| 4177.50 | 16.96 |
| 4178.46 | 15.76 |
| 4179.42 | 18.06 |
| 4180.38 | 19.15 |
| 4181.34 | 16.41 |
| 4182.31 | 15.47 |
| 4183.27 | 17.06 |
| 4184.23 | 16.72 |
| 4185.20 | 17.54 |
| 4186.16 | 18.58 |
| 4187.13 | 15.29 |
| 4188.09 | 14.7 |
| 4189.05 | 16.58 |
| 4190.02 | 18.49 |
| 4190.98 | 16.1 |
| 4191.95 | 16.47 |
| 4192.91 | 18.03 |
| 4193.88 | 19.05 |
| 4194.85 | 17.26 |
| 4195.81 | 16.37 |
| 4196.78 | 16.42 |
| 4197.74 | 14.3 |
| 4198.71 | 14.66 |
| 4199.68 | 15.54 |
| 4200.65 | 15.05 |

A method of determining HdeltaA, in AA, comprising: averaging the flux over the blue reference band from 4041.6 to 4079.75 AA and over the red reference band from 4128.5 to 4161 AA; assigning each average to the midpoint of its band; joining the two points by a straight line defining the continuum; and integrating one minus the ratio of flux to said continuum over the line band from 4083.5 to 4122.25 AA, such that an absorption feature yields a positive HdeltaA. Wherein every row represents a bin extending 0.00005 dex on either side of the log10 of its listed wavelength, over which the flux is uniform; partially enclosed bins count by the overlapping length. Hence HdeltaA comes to -1.7 AA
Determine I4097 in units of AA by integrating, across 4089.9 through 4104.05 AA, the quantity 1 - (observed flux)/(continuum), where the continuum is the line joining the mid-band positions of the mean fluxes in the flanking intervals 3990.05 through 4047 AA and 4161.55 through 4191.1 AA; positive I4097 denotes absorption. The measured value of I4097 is 1.0 AA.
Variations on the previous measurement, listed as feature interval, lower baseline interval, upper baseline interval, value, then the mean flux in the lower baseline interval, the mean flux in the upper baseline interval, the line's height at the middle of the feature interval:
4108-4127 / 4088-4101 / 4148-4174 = -0.92 AA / 16.5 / 16.6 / 16.6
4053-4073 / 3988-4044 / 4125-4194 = 0.87 AA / 16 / 16.6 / 16.2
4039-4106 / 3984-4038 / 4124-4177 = 1.42 AA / 15.8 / 16.5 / 16.1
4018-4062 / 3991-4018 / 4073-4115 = 0.27 AA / 15.8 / 16.2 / 16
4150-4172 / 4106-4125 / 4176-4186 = 0.48 AA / 17.4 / 17.1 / 17.2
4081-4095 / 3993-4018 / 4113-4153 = -0.59 AA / 15.7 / 16.7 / 16.4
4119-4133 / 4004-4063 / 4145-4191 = -0.36 AA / 15.8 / 16.7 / 16.5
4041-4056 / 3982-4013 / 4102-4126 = 0.60 AA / 15.6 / 16.9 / 16.2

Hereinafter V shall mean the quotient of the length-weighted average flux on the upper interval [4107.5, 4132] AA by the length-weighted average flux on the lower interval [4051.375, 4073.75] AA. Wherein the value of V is 1.10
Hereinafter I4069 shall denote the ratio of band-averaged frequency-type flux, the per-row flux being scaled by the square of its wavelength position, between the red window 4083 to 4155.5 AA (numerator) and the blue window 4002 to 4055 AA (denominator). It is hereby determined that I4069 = 1.08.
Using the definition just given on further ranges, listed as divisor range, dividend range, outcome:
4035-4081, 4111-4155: 1.09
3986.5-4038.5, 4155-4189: 1.14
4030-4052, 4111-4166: 1.14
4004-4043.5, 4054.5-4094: 1.03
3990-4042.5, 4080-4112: 1.06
